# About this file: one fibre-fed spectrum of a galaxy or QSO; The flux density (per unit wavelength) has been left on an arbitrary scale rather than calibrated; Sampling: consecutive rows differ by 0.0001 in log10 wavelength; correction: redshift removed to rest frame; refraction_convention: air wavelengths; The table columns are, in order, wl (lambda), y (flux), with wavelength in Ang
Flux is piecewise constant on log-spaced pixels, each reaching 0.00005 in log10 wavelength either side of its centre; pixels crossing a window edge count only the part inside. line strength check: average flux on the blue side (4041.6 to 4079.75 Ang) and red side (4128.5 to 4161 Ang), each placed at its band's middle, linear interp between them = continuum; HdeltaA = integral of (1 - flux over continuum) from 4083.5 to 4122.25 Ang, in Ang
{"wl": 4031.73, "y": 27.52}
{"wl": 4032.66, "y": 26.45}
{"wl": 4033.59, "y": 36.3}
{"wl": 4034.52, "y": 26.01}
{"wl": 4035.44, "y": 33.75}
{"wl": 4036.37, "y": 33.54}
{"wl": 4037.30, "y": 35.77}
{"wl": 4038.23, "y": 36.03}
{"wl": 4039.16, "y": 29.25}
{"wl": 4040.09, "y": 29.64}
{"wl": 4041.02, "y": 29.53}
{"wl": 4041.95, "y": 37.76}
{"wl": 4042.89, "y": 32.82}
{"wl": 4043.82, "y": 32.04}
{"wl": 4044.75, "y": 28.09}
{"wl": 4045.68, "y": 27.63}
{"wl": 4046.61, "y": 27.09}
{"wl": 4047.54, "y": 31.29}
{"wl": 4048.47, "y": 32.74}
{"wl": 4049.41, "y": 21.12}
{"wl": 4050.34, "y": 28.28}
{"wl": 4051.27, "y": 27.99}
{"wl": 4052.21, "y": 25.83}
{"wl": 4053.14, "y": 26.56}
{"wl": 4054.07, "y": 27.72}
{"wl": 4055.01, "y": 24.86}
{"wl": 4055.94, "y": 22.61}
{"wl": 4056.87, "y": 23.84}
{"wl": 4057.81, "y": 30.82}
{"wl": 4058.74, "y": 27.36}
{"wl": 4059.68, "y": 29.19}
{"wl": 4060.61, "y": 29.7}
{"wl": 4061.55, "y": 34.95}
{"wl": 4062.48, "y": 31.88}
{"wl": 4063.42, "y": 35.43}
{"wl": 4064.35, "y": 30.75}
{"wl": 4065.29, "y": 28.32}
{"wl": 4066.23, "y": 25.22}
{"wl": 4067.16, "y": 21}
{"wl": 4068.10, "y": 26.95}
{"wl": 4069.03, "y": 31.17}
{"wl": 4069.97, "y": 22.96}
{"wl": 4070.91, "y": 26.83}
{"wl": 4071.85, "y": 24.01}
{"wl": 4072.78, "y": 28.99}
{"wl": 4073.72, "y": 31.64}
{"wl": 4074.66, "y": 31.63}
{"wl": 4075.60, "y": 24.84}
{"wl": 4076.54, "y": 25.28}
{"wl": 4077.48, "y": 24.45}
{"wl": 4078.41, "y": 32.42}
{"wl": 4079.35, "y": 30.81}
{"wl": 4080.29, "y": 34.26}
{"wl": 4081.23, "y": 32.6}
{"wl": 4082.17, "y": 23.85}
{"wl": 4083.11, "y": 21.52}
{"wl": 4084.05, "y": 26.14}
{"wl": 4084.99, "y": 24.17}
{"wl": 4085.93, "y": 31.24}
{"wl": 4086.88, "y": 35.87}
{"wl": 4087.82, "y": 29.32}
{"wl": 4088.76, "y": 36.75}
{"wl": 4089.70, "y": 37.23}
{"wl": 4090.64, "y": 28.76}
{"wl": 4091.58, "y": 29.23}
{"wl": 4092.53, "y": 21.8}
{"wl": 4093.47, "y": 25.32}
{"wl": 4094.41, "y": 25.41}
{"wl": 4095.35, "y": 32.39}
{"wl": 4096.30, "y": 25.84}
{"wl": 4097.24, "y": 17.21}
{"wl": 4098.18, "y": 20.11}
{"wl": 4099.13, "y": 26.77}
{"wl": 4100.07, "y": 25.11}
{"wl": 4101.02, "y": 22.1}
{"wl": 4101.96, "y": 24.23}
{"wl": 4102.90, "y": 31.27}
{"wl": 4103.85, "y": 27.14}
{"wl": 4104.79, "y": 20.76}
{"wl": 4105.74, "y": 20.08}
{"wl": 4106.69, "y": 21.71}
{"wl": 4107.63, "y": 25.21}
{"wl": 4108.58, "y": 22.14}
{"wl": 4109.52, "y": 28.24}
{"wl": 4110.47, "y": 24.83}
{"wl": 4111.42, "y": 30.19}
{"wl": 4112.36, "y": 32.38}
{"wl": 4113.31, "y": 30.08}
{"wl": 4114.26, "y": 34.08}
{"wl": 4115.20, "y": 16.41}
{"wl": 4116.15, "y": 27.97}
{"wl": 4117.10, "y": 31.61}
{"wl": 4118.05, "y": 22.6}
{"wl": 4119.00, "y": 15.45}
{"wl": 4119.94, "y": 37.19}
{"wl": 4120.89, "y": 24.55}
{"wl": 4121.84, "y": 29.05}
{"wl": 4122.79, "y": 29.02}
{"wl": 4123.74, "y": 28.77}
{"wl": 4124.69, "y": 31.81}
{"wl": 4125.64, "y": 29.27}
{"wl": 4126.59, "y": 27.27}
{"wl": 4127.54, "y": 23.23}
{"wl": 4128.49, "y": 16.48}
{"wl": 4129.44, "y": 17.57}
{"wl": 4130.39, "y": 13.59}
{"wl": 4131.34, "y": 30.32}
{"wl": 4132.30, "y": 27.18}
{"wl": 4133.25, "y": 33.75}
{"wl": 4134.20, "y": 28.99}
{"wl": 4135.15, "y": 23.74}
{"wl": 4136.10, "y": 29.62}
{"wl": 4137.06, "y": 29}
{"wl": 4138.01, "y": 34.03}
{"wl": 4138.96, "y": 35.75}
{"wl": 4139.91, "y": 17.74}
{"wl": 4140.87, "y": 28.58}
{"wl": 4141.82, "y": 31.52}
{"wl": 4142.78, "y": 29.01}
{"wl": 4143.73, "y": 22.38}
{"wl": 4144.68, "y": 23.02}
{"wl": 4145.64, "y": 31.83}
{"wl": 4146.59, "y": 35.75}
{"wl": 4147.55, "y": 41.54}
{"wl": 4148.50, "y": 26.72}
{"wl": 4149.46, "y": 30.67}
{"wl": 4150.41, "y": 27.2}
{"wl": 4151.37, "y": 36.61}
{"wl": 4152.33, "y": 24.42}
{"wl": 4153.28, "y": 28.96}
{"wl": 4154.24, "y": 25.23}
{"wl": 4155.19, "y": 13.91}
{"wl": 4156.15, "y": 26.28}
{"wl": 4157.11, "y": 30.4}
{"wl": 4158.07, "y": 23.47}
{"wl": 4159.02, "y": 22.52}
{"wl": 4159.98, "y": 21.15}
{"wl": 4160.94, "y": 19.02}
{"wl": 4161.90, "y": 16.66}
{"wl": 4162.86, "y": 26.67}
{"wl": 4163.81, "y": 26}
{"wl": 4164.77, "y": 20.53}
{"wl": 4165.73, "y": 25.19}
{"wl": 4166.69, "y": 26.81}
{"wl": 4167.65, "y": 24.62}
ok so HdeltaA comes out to 1.3 Ang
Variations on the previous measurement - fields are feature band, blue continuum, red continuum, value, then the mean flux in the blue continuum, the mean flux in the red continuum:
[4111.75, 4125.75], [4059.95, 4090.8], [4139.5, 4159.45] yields 0.10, 29.1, 27.6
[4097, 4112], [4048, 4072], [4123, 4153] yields 1.88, 27.7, 28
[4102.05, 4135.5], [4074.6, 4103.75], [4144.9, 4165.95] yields 1.18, 27.6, 26.4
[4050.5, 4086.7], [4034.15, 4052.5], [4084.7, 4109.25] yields 0.69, 30.4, 26.5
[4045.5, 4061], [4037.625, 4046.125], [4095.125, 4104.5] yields 1.48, 31.5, 24.9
